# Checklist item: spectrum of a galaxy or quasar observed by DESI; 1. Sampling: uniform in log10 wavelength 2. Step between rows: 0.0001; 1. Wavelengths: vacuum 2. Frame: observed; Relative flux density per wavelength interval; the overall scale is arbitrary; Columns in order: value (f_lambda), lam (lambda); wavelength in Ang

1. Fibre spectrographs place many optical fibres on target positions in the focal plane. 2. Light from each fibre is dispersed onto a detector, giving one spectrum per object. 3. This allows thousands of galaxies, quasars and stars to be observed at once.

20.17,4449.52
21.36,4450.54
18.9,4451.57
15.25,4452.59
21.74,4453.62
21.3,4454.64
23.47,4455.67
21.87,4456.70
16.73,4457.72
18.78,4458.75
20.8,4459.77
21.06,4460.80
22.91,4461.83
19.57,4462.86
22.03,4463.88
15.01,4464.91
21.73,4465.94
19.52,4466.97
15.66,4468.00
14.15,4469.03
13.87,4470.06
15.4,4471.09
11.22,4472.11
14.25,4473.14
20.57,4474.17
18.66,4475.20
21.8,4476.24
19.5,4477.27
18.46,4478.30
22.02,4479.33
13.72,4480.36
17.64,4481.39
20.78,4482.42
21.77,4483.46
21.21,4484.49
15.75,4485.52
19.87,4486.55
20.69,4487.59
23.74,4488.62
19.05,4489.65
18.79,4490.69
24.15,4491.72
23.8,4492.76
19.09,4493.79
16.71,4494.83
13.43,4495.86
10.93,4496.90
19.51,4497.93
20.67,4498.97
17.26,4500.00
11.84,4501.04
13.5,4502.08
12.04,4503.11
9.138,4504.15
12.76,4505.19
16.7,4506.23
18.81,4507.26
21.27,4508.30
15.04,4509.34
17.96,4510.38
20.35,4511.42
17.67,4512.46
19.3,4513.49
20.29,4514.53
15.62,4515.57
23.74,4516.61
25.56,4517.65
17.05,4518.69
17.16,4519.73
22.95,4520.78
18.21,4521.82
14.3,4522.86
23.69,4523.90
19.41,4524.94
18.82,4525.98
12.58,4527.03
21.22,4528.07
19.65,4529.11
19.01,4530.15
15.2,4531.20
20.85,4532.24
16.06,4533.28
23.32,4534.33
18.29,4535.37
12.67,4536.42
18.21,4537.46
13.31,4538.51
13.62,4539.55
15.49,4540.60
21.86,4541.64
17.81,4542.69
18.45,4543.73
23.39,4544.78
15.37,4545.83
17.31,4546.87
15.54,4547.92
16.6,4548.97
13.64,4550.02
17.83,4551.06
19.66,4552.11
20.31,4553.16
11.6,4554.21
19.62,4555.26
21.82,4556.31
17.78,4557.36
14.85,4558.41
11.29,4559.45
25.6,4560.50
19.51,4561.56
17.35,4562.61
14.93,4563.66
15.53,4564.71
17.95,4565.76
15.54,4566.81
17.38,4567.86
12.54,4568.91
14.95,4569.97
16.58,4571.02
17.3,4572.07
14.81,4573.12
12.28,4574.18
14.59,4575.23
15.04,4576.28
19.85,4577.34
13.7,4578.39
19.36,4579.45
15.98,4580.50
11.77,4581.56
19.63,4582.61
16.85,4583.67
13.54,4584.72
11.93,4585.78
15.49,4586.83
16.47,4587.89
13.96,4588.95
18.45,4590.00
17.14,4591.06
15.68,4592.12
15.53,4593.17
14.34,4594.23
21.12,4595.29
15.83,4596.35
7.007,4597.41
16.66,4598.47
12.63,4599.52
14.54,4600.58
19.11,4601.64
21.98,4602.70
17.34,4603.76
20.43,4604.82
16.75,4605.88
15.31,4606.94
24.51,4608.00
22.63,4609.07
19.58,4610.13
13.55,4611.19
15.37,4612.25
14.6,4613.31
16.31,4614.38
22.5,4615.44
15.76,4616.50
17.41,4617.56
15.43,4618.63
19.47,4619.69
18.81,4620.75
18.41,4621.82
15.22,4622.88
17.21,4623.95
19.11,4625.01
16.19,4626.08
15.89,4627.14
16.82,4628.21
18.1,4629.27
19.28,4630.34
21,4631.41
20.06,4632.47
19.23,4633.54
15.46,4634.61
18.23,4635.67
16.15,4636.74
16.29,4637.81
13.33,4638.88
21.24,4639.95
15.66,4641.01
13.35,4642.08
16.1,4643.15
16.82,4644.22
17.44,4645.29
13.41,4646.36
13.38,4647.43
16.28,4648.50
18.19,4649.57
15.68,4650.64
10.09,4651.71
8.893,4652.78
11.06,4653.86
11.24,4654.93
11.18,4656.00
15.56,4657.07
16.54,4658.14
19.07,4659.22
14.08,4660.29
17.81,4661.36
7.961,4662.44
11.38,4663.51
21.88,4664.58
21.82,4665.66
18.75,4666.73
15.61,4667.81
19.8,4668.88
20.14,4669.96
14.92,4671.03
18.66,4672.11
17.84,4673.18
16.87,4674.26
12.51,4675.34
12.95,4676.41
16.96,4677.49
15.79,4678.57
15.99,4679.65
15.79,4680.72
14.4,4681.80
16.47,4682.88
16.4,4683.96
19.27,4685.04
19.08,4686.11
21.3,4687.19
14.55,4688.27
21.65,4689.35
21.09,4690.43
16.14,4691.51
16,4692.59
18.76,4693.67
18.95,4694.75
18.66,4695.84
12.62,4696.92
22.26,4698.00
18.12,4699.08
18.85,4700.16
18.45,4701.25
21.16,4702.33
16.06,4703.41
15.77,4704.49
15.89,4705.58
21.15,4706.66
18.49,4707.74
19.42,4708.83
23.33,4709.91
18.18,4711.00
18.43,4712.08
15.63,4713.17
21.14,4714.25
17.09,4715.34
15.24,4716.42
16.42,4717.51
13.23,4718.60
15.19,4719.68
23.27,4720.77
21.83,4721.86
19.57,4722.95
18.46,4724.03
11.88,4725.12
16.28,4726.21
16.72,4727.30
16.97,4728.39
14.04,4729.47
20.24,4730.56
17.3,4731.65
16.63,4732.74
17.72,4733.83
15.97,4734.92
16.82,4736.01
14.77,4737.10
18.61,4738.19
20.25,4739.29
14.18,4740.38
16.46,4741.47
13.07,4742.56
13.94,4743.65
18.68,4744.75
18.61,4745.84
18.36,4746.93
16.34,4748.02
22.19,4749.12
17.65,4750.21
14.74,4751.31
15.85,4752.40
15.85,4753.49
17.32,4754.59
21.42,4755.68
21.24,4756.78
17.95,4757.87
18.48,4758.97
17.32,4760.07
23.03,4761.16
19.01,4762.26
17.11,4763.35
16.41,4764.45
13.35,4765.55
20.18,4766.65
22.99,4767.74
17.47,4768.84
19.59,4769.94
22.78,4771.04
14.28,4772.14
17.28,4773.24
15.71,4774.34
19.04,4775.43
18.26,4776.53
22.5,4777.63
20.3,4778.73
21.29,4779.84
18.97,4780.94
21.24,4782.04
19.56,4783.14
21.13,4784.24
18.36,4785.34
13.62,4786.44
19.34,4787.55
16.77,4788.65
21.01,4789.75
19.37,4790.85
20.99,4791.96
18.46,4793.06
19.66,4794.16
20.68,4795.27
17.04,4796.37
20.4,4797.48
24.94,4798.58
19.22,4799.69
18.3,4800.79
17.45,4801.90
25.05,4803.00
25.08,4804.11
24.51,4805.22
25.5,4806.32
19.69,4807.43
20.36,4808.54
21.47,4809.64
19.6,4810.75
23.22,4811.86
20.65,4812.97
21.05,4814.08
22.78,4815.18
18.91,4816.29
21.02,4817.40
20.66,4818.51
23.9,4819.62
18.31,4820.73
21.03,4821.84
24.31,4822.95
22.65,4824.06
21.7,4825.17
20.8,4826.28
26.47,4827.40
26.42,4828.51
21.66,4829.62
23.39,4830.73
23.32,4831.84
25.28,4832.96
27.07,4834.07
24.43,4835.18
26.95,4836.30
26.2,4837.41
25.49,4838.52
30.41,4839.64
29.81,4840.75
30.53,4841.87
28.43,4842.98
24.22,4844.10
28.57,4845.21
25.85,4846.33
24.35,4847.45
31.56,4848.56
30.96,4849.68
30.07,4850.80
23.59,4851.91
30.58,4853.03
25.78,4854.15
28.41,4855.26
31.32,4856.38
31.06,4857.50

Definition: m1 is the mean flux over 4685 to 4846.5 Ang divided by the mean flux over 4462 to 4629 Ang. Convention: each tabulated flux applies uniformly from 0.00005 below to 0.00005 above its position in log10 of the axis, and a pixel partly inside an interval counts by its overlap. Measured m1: 1.1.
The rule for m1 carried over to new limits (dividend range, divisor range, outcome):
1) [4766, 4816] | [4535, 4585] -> 1.21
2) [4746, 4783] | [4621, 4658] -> 1.17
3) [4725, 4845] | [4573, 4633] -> 1.20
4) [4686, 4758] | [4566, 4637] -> 1.06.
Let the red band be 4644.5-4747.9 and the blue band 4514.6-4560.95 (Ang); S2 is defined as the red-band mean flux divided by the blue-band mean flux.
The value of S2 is 0.9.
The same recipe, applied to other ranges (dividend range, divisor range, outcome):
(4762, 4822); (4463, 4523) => 1.11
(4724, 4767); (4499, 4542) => 0.98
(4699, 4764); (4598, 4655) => 1.05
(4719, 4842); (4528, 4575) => 1.16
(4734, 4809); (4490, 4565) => 1.07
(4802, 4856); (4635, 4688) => 1.55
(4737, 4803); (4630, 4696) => 1.13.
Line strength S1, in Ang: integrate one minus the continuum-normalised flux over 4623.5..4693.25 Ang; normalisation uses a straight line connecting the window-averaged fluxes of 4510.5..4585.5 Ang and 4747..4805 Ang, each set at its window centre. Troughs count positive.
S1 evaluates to 7.0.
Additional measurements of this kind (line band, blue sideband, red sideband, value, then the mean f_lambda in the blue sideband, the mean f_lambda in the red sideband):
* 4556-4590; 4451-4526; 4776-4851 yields 5.95 Ang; 18.5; 22.7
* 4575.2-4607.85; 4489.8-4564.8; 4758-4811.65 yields 3.63 Ang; 17.7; 19.7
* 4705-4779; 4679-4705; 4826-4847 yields 9.96 Ang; 17.8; 26.1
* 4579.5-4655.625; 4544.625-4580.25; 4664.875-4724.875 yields 3.36 Ang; 16.7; 17.8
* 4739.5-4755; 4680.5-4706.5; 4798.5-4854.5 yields 2.81 Ang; 17.9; 24.2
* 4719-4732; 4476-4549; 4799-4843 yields 2.45 Ang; 18.2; 23.3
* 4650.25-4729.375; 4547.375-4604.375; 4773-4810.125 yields 5.97 Ang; 16.3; 20.1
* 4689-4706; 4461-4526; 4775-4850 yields 2.30 Ang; 18.2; 22.5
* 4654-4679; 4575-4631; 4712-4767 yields 1.62 Ang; 16.8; 17.4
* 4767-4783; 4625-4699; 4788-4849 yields 1.36 Ang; 16.5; 23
